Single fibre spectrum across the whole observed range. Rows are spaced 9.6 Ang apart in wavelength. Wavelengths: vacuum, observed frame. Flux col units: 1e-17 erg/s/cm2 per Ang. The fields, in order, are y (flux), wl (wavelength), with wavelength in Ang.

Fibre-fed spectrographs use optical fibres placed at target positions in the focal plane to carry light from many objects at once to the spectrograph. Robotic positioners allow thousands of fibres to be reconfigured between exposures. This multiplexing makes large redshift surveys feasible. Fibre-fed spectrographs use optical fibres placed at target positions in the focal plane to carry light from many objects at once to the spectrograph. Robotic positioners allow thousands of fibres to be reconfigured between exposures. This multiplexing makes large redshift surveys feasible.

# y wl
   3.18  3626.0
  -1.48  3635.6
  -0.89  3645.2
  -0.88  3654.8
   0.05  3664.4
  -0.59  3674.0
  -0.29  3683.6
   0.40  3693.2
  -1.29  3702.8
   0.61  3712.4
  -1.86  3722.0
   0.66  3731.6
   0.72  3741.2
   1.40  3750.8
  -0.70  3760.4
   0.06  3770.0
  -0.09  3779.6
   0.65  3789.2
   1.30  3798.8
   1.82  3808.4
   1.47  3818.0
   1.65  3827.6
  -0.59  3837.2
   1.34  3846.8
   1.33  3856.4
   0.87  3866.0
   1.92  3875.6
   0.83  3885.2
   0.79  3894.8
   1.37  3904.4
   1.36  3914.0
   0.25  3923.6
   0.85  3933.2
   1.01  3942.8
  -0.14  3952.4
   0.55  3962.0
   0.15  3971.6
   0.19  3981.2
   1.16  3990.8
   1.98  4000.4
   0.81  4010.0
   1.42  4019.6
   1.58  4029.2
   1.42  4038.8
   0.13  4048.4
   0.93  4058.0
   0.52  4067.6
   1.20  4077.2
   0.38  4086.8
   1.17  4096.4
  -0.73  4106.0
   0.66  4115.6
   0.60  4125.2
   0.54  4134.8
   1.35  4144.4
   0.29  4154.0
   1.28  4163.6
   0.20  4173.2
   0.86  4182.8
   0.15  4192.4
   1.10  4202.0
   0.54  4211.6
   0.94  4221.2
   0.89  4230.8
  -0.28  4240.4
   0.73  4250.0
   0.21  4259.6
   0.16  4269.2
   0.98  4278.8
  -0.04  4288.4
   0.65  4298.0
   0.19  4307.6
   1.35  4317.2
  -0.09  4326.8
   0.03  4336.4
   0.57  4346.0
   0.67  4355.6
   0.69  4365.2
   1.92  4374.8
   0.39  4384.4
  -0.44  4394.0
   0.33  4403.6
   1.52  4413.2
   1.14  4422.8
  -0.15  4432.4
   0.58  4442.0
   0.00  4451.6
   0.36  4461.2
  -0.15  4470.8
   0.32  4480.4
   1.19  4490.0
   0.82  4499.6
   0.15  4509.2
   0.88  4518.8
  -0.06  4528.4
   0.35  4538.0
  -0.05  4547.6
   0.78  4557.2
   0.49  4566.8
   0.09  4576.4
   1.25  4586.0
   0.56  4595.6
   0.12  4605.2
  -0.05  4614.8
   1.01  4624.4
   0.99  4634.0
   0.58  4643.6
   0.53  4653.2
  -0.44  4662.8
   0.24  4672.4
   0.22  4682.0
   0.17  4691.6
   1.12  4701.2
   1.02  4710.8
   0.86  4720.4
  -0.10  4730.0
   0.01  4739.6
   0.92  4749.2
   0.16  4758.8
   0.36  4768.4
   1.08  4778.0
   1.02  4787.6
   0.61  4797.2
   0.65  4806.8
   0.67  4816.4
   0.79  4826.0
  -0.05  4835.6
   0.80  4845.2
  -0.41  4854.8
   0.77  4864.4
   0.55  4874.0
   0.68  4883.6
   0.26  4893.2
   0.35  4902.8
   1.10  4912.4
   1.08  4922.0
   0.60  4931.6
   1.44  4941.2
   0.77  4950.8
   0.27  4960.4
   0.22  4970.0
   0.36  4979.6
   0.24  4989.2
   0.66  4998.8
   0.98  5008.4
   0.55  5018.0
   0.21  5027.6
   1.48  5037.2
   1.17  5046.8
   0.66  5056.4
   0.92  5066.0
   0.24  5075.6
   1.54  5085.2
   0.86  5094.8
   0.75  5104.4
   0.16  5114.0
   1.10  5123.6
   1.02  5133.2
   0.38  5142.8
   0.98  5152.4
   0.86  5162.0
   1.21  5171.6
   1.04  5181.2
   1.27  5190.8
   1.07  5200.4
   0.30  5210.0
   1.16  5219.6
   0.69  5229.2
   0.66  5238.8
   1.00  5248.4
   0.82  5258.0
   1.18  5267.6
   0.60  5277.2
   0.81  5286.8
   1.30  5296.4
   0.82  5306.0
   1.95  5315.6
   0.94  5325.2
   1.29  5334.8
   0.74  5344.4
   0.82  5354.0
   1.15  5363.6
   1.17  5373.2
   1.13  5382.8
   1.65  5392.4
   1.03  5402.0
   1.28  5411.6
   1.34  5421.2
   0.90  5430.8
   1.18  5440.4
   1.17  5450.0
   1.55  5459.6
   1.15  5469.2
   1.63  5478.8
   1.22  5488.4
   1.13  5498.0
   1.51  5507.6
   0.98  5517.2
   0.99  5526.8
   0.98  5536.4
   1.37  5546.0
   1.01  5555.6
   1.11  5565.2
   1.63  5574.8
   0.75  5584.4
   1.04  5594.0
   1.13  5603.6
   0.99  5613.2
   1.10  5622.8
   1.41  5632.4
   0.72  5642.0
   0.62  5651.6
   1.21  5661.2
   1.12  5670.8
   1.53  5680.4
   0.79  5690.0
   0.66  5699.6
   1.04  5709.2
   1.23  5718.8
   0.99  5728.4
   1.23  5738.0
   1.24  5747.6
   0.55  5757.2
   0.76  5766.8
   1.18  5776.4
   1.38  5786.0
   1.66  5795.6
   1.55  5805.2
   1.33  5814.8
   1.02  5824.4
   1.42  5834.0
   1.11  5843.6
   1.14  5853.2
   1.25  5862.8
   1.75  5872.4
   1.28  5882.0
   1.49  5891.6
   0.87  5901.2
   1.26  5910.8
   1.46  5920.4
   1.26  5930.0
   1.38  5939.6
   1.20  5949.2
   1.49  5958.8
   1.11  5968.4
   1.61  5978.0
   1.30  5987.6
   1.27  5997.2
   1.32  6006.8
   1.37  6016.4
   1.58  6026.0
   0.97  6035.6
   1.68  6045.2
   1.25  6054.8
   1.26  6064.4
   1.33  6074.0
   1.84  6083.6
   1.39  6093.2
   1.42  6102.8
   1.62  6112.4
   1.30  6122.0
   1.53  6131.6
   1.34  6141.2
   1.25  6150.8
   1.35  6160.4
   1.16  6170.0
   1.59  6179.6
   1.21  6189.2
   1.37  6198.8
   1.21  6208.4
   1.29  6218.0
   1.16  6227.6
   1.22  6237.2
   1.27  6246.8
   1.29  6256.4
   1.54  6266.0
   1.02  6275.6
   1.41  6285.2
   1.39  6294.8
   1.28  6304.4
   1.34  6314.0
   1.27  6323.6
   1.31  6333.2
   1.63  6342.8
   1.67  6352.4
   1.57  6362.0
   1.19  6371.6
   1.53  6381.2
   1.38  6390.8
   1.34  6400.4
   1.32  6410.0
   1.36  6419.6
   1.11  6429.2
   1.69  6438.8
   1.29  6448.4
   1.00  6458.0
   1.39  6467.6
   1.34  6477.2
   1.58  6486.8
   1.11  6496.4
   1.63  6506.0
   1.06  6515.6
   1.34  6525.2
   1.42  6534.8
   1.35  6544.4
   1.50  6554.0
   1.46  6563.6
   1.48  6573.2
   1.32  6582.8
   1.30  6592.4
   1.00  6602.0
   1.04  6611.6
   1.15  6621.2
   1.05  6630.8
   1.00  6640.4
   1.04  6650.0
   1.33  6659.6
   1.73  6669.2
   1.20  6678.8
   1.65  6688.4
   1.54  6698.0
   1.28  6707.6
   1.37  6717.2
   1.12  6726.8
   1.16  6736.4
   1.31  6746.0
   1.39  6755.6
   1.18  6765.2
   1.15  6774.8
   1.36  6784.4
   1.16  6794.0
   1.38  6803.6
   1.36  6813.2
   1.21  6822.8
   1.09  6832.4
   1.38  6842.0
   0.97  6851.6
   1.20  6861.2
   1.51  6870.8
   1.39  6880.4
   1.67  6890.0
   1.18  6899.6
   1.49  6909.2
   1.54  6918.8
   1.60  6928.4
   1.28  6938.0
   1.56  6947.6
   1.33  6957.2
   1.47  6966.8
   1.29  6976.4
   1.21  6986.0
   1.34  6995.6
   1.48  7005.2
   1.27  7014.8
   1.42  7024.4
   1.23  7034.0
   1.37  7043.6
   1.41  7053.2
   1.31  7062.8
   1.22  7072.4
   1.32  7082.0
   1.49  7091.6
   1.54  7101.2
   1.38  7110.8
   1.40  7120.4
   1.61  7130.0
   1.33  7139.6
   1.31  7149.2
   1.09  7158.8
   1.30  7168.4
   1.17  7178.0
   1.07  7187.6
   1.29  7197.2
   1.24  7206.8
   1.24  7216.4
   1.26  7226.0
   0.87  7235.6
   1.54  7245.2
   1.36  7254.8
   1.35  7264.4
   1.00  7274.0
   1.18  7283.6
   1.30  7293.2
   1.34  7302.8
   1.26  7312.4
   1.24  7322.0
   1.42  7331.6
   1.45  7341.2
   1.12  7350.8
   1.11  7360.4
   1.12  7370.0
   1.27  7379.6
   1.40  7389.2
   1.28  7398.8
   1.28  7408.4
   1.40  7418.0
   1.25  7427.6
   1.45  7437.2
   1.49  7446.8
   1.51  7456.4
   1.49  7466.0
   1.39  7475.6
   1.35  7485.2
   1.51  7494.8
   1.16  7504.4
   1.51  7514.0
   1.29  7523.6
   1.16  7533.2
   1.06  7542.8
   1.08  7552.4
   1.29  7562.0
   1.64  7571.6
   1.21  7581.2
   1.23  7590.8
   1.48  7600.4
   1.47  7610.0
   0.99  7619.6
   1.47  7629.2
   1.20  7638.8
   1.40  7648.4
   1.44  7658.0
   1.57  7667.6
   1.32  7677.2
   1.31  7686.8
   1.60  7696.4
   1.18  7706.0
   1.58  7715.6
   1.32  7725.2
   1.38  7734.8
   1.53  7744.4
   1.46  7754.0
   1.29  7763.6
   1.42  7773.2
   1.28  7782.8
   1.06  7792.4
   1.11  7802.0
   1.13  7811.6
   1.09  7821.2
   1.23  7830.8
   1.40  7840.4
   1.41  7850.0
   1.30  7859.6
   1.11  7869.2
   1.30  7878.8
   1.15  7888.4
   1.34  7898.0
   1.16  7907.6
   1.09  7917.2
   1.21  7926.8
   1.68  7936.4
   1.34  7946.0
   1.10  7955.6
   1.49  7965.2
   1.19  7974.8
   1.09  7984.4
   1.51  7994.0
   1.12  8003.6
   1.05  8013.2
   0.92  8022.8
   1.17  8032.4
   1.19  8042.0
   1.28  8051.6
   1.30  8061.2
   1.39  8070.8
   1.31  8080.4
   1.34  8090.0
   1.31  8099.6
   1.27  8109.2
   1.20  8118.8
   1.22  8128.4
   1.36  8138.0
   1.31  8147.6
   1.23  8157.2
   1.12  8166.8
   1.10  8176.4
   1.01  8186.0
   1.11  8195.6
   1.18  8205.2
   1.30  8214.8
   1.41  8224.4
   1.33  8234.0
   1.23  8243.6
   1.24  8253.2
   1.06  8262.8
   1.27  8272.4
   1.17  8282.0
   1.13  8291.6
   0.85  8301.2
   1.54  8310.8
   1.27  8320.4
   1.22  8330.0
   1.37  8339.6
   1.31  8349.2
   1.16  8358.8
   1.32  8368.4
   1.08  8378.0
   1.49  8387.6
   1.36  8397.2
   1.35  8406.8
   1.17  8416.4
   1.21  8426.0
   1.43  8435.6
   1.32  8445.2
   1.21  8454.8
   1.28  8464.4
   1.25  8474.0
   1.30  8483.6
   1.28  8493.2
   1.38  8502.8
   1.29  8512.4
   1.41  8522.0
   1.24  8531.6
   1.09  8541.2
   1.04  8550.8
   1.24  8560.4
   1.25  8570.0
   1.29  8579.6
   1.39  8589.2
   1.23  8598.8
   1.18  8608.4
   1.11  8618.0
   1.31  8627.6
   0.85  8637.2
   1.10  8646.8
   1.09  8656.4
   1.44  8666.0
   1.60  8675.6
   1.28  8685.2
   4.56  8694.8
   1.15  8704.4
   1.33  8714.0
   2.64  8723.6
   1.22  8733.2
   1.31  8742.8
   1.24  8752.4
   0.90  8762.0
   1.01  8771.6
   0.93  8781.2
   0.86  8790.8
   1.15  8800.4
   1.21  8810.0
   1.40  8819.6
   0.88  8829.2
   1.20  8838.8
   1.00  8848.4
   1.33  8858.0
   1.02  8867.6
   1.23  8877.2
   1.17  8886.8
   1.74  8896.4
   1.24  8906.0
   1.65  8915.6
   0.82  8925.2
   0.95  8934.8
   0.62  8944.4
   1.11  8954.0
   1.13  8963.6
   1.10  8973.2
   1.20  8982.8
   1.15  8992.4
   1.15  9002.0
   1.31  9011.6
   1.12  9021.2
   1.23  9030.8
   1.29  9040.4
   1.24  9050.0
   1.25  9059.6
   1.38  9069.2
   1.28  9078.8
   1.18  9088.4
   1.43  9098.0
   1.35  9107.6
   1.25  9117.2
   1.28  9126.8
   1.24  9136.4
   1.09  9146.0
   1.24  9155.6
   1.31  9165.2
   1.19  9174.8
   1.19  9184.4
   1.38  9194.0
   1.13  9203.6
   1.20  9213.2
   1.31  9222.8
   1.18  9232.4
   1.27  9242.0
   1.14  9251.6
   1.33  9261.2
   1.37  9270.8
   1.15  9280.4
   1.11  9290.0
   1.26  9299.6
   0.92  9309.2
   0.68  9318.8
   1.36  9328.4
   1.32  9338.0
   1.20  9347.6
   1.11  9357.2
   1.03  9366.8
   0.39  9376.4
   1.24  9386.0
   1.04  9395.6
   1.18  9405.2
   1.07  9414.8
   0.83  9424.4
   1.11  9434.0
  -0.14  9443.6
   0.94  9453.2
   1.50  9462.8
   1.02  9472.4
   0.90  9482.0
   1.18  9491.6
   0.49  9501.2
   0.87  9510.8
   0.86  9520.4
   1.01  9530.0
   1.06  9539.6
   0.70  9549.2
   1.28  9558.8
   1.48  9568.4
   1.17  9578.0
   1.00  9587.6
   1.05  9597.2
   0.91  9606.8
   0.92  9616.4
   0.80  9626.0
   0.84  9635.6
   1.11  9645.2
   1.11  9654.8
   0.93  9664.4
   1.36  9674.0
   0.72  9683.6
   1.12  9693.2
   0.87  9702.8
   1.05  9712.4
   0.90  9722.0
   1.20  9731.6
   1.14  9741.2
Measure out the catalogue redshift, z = 0.325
